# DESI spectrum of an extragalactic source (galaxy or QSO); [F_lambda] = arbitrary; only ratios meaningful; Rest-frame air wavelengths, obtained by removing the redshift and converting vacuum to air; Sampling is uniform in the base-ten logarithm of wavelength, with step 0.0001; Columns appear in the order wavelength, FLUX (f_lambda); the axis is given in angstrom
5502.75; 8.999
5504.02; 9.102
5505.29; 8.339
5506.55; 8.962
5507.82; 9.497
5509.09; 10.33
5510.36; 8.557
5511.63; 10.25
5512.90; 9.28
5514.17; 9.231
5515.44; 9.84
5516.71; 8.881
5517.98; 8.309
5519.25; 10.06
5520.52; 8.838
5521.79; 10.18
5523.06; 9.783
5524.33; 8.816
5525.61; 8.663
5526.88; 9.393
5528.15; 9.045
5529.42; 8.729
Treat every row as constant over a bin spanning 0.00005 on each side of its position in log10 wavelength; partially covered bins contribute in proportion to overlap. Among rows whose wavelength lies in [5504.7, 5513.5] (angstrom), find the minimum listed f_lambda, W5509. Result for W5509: 8.339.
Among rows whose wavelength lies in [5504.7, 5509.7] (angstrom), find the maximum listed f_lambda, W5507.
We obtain 10.33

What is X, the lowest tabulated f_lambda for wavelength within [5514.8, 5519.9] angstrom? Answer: 8.309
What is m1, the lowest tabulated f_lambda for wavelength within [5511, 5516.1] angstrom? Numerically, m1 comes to 9.231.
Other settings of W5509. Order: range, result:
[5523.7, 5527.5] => 8.663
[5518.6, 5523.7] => 8.838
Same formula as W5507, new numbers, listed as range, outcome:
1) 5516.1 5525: 10.18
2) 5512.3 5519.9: 10.06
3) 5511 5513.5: 10.25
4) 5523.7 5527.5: 9.393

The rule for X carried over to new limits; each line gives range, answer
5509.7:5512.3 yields 8.557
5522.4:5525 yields 8.816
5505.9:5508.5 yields 8.962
